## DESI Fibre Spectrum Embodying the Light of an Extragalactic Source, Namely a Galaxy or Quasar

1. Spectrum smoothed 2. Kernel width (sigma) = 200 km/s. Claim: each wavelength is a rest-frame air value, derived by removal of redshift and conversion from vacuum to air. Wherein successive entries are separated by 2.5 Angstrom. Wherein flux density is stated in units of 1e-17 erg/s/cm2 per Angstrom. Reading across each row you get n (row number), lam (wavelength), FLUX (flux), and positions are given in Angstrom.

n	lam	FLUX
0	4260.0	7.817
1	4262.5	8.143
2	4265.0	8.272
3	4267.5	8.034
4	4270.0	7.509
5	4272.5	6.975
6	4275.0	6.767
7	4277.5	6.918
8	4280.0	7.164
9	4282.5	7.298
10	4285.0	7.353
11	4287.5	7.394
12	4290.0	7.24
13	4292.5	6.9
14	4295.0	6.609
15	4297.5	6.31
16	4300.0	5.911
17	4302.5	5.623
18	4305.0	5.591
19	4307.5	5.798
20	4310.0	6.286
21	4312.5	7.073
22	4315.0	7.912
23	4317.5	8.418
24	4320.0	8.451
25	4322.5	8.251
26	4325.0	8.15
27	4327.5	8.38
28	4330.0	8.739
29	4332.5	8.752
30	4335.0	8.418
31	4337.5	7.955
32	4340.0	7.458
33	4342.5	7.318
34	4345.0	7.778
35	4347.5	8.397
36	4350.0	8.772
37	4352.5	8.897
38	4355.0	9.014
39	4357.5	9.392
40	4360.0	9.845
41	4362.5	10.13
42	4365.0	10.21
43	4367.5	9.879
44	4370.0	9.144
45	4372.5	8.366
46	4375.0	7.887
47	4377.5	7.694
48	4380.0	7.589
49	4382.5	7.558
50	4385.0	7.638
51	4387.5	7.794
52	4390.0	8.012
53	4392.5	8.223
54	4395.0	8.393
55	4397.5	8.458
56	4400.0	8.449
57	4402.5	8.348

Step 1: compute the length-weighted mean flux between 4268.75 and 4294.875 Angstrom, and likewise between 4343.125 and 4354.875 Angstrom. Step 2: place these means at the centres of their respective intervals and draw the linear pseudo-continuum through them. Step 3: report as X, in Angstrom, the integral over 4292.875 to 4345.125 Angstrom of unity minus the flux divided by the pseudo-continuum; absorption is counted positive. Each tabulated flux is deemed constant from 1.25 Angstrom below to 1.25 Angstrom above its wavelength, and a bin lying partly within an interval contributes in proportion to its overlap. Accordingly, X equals 3.4 Angstrom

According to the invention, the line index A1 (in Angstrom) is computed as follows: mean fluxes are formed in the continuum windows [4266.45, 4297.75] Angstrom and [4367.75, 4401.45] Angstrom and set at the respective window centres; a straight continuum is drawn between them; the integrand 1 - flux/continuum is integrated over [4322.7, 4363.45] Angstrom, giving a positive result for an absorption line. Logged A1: -4.35 Angstrom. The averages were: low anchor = 7.13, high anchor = 8.15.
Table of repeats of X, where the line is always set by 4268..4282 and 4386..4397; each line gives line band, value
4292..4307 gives 2.52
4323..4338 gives -1.60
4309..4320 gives -0.14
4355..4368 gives -3.21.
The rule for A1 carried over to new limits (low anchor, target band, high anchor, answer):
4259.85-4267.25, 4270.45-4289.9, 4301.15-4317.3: 1.0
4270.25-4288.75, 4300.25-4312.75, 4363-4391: 2.5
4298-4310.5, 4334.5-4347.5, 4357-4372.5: 0.6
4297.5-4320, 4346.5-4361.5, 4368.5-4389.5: -3.1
